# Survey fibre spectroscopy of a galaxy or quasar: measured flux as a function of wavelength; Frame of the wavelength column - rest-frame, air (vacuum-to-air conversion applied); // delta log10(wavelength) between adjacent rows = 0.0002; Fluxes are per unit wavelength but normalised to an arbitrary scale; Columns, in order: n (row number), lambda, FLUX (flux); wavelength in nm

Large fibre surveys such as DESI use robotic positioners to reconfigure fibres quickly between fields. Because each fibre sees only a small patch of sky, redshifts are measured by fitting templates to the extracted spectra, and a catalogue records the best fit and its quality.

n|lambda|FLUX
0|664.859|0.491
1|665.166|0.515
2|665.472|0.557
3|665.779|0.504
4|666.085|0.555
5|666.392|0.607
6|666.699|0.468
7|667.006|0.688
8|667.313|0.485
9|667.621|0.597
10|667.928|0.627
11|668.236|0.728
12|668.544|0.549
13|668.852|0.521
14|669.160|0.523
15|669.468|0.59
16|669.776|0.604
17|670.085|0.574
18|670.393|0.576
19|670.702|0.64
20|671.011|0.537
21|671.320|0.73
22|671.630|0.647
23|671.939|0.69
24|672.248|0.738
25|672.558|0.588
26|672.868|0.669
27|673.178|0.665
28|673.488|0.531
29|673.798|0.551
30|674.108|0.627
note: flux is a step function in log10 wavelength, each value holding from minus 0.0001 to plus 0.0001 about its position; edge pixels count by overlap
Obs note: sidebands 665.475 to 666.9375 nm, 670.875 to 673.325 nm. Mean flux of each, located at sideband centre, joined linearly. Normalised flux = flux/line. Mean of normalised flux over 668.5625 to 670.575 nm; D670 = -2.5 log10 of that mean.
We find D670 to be 0.084 mag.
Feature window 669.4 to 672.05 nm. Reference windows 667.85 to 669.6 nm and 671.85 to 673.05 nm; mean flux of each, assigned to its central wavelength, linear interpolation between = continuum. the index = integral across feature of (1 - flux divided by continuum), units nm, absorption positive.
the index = 0.05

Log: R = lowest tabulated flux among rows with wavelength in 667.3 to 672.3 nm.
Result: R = 0.485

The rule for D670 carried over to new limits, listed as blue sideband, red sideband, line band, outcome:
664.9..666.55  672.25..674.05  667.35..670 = -0.03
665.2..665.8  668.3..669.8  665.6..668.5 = -0.07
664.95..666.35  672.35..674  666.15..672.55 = -0.06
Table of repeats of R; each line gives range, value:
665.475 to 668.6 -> 0.468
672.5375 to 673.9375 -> 0.531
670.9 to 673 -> 0.537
